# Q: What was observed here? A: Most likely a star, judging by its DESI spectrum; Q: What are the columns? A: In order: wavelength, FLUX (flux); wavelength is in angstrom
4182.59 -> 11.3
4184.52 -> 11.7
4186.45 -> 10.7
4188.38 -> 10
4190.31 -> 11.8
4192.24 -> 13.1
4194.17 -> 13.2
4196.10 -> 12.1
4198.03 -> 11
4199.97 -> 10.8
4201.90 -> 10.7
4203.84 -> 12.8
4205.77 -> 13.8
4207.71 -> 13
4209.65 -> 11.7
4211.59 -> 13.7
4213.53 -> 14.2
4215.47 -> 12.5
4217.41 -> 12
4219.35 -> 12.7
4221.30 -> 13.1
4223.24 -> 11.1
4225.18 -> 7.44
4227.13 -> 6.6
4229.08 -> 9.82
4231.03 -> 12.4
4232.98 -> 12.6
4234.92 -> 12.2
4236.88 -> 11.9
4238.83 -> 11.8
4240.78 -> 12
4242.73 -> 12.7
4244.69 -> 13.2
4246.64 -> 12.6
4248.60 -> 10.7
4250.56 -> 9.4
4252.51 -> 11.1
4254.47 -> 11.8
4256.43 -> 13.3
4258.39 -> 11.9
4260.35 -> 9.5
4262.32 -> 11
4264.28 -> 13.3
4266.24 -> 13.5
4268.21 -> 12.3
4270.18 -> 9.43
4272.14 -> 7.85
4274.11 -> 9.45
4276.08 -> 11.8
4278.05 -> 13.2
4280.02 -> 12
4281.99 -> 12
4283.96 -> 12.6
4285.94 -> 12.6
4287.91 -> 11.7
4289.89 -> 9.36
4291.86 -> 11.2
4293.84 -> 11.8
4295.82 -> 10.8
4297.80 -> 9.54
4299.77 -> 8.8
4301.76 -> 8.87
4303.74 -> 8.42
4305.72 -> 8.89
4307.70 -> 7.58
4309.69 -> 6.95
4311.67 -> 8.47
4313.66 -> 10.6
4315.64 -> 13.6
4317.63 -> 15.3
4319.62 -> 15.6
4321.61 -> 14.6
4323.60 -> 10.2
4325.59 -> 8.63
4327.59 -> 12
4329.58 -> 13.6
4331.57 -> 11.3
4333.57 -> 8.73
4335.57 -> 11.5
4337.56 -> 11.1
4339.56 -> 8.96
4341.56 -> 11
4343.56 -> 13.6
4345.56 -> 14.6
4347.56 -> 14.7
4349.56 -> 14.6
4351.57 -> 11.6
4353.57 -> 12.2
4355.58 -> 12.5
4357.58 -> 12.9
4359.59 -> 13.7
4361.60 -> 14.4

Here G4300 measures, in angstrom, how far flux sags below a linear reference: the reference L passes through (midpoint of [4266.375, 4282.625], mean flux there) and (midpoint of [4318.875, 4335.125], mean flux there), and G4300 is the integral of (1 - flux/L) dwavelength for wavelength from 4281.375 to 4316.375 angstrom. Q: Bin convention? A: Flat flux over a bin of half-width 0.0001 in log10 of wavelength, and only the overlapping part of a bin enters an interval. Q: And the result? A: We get 3.8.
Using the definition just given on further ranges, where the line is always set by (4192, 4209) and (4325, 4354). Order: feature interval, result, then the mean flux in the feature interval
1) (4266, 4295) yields 1.7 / 11.3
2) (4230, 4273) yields 1.6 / 11.7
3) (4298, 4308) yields 2.8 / 8.66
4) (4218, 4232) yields 1.9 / 10.5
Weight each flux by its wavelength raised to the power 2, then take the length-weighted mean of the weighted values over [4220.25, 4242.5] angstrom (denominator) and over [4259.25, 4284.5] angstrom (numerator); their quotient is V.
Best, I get 1.0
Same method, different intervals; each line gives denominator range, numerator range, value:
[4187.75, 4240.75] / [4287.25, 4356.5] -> 1.00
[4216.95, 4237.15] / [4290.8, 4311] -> 0.87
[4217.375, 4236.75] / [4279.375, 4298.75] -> 1.06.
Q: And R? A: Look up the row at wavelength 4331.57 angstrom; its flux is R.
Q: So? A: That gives 11.3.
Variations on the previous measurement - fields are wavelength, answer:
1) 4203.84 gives 12.8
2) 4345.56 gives 14.6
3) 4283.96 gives 12.6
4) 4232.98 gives 12.6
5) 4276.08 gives 11.8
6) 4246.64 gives 12.6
